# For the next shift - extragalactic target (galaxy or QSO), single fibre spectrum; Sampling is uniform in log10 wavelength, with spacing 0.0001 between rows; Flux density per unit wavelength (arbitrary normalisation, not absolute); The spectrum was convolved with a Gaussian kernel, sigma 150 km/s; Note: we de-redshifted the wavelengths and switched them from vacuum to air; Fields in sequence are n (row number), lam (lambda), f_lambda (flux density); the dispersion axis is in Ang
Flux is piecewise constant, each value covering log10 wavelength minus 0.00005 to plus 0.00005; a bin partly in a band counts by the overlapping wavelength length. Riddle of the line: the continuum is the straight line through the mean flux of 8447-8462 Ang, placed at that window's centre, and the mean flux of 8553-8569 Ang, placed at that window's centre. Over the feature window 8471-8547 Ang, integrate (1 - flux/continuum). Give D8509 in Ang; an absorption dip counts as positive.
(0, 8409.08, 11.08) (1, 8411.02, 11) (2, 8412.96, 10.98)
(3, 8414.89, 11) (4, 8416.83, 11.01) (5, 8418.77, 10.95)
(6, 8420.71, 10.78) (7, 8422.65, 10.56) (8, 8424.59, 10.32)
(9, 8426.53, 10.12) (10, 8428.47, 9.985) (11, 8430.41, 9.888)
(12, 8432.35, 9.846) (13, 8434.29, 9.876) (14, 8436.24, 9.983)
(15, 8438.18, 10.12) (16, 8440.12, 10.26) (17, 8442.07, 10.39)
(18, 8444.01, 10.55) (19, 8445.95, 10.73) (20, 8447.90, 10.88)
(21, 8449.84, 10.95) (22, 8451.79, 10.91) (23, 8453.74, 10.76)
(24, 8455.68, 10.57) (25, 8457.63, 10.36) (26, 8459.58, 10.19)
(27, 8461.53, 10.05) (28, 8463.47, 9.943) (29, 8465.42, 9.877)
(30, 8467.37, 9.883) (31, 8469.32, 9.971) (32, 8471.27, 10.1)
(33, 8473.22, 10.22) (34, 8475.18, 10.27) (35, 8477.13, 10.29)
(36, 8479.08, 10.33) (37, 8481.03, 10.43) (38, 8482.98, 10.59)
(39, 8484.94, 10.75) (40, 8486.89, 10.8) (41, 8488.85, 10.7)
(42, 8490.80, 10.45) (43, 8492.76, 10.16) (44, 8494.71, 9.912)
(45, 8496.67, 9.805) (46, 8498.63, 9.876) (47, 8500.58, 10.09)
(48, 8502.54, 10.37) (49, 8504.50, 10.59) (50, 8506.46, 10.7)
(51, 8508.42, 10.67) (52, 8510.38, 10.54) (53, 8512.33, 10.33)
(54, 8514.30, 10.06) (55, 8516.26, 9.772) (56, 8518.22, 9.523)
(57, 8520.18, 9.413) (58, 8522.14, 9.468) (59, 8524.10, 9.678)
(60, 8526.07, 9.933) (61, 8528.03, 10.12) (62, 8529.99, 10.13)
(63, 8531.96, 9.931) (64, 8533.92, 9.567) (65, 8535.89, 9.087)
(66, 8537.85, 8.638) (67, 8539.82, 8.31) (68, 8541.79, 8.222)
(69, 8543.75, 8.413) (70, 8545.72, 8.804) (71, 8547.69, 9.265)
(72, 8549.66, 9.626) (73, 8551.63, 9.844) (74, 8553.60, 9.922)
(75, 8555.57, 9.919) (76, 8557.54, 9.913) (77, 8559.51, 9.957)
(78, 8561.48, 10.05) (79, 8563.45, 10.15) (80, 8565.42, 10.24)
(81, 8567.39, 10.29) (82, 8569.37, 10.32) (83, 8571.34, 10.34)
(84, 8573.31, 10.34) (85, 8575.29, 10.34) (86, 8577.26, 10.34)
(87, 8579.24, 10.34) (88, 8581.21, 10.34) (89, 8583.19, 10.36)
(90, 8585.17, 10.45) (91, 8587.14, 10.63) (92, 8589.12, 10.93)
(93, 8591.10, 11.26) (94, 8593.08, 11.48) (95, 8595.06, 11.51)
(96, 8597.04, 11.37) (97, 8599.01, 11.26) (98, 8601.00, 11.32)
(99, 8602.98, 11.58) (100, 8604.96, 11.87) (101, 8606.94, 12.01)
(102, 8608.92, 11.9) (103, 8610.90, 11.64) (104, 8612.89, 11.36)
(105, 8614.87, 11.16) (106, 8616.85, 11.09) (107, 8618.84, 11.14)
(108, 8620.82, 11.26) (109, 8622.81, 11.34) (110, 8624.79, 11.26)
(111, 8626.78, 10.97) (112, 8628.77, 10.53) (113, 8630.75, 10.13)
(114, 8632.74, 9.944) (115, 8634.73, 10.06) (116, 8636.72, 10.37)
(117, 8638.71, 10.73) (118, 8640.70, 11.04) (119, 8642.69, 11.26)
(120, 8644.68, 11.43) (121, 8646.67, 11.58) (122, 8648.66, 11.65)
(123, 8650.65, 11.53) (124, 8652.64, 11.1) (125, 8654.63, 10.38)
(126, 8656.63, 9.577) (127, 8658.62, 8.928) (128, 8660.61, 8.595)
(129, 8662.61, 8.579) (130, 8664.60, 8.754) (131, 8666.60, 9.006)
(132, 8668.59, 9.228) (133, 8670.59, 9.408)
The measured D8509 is 3.0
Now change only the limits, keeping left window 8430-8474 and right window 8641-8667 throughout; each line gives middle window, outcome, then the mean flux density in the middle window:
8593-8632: -4.01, 11.3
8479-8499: -0.17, 10.4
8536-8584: 2.37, 9.75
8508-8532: 0.73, 9.95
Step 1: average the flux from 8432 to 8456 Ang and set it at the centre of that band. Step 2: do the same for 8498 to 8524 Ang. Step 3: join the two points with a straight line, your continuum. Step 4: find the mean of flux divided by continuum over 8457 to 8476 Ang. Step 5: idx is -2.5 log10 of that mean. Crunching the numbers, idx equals 0.028 mag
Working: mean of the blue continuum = 10.5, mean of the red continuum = 10.1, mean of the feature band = 10.1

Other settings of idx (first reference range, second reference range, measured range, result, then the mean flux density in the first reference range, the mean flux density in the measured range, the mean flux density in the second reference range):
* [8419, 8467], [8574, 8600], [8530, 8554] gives 0.17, 10.3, 9.15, 10.8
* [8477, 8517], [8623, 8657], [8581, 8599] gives -0.03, 10.3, 11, 10.8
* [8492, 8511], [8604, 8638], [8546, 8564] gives 0.09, 10.3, 9.8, 11.1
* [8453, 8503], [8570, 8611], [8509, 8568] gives 0.11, 10.3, 9.64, 11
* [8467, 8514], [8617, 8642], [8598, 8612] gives -0.10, 10.3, 11.7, 10.7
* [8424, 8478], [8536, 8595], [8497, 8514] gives -0.02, 10.3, 10.4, 9.98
